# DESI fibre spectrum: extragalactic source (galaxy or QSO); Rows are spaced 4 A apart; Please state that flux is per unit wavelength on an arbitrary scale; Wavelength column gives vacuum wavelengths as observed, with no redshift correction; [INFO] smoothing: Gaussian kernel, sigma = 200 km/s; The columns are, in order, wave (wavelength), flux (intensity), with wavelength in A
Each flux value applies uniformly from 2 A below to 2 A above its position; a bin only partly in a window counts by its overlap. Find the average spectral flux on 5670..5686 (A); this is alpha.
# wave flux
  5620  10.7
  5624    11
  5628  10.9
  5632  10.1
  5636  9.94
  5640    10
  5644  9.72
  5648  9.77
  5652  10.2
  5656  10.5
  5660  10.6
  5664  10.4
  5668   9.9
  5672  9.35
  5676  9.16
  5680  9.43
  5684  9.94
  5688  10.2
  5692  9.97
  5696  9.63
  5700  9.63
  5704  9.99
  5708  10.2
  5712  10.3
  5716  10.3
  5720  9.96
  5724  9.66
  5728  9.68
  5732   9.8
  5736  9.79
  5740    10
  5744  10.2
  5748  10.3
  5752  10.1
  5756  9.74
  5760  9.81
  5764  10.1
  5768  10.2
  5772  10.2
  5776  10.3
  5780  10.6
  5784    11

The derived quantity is 9.47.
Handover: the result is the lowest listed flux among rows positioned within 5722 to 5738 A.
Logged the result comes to 9.66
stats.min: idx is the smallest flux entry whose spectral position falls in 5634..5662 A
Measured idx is 9.72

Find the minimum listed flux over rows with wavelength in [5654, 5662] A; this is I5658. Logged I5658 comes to 10.5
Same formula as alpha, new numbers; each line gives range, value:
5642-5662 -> 10.2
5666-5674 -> 9.62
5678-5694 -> 9.88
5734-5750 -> 10.1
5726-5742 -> 9.82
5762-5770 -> 10.1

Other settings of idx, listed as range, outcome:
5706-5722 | 9.96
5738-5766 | 9.74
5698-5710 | 9.63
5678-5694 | 9.43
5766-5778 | 10.2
